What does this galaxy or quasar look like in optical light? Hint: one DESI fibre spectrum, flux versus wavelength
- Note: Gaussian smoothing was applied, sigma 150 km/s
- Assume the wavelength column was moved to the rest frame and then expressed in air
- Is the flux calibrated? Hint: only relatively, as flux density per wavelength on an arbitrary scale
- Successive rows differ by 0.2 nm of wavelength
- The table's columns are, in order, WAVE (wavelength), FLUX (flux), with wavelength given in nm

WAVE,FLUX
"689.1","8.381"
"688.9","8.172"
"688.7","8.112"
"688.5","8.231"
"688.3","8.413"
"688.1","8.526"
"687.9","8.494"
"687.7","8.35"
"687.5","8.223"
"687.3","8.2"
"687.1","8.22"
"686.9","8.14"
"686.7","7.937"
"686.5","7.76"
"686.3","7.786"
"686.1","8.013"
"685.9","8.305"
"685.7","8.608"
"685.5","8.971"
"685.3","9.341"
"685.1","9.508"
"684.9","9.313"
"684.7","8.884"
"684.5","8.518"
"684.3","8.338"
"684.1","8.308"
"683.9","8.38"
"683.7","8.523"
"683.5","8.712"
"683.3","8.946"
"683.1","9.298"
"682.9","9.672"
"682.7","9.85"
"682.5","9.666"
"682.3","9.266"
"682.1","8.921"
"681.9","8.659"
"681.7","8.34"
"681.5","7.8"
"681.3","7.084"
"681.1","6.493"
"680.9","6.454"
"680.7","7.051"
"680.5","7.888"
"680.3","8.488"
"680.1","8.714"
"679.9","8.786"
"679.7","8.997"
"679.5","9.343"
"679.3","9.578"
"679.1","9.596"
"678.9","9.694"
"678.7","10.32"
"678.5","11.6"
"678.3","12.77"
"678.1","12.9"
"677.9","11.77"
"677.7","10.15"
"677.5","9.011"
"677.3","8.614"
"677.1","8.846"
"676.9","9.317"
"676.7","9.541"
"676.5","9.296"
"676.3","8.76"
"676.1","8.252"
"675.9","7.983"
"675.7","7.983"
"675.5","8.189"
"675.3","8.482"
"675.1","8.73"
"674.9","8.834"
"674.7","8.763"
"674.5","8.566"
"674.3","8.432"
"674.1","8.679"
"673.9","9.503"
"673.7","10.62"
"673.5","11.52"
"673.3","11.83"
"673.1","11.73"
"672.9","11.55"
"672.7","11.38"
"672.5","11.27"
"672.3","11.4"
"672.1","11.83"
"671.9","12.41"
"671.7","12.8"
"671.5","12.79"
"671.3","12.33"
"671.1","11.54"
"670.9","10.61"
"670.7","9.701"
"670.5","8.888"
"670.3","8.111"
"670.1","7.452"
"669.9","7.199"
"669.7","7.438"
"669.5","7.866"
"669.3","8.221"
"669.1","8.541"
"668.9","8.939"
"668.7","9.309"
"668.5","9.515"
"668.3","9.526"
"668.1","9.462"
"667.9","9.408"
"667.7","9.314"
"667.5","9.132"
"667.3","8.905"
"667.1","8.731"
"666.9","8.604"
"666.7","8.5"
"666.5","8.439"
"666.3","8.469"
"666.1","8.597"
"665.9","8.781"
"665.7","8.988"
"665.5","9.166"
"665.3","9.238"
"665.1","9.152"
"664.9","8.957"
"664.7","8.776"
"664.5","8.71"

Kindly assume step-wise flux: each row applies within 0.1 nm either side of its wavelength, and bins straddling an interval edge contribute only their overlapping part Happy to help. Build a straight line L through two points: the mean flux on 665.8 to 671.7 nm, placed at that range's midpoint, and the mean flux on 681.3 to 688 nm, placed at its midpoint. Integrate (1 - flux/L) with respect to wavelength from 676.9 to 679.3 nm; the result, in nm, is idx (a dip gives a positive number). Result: -0.42 nm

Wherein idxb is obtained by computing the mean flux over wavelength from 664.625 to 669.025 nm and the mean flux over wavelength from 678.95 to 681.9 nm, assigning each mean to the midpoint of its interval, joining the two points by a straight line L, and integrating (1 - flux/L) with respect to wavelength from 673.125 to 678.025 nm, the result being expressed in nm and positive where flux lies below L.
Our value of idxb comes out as -0.46 nm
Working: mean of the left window 8.99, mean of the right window 8.23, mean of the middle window 9.29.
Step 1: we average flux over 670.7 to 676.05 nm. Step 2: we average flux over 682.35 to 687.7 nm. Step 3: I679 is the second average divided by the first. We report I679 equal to 0.8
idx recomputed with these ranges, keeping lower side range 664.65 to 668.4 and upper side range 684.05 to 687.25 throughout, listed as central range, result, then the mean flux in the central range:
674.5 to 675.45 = 0.010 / 8.66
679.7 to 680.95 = 0.084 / 8.04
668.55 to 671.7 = -0.182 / 9.38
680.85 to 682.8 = 0.065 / 8.3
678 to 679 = -0.322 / 11.5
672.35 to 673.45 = -0.342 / 11.5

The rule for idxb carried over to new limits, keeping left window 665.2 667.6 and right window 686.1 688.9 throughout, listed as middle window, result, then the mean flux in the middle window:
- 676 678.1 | -0.26 nm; 9.52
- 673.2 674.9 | -0.22 nm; 9.69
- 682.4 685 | -0.21 nm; 8.95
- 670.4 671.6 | -0.32 nm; 11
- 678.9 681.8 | 0.05 nm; 8.24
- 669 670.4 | 0.14 nm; 7.83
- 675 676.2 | 0.04 nm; 8.27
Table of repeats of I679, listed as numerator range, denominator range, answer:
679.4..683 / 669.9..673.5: 0.77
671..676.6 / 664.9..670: 1.16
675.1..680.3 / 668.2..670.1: 1.12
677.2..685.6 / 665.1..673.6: 0.93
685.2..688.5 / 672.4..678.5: 0.85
